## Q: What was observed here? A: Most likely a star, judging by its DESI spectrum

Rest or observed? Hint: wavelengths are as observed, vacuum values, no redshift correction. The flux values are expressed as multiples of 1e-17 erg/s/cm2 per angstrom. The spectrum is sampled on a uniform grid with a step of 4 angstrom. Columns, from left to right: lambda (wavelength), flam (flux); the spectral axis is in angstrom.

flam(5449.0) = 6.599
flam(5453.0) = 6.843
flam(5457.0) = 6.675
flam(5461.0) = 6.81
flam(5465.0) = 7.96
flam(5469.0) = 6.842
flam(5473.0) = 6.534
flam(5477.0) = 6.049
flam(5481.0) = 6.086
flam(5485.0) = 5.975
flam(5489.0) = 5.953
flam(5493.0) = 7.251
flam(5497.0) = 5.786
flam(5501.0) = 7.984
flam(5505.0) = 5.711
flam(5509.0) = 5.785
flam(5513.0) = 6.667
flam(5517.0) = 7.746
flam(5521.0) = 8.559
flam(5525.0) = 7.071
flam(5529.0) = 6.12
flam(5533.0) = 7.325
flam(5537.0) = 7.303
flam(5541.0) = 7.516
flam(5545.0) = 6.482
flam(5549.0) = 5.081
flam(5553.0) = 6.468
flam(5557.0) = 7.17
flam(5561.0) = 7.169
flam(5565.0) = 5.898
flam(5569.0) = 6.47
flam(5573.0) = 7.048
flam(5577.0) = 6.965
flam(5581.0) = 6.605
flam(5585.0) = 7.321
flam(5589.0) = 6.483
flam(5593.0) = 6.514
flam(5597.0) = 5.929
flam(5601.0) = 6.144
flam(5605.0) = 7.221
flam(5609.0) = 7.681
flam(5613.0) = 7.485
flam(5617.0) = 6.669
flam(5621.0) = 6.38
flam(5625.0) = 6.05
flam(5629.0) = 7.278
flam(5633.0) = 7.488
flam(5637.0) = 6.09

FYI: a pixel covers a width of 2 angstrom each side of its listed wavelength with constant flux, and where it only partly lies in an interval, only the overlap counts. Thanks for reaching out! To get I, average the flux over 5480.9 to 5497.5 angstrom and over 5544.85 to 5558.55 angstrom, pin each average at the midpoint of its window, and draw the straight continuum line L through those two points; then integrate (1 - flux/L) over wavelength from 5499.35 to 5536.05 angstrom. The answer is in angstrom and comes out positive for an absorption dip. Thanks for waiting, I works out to -4.3 angstrom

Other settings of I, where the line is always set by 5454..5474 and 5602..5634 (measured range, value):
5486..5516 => 2.2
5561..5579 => 0.8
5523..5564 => 1.4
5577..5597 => 0.9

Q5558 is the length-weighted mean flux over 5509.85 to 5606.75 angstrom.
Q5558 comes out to 6.79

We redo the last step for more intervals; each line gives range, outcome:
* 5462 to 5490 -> 6.52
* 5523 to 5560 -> 6.74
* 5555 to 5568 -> 6.72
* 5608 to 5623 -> 7.01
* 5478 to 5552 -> 6.68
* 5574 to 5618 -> 6.83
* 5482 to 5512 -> 6.35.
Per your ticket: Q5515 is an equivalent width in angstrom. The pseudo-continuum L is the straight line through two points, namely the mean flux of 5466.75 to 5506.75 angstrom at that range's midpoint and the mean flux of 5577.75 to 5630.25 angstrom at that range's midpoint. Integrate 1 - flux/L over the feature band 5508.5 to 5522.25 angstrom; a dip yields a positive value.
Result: -1.6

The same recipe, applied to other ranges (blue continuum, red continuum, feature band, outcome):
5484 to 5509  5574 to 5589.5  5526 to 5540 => -0.75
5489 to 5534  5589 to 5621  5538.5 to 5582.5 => 1.12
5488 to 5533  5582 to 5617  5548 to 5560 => 0.73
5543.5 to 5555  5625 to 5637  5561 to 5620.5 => -2.55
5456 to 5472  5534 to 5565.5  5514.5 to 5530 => -1.41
